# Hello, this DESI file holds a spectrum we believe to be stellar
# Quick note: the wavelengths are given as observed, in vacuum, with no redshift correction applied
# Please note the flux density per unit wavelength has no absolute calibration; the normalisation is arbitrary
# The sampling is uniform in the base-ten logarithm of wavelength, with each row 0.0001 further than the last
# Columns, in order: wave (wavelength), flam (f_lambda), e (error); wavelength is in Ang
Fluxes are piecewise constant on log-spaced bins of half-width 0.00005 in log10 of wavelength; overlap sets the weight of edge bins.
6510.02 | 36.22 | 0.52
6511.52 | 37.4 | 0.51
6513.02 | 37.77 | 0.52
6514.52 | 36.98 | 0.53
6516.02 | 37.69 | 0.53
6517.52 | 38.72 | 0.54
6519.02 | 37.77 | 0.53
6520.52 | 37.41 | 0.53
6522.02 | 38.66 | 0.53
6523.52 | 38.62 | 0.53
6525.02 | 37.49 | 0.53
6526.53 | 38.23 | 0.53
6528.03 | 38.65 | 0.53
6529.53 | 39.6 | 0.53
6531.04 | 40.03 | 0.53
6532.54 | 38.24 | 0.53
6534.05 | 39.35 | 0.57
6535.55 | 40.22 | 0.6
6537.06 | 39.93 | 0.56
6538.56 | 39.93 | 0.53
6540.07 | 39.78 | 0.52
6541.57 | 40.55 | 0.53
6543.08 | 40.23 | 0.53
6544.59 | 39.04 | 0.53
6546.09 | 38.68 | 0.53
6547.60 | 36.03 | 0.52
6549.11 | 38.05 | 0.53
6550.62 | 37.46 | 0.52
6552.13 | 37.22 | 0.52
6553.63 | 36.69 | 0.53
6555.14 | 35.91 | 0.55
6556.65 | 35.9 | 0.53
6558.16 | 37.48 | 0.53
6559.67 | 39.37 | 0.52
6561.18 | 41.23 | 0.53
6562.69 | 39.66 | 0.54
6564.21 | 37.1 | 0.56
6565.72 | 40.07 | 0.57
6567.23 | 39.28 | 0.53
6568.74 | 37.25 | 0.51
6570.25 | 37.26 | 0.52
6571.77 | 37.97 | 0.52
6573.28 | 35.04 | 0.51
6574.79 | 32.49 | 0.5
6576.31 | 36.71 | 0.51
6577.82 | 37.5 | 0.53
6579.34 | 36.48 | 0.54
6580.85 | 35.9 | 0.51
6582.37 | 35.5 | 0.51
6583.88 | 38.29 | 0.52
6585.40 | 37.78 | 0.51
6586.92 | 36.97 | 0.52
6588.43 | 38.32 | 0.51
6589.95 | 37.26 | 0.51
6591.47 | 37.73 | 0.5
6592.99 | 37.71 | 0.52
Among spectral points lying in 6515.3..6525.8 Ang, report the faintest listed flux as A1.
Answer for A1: 37.41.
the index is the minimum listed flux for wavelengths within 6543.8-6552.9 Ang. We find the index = 36.03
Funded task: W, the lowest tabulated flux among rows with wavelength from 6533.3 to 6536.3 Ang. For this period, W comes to 39.35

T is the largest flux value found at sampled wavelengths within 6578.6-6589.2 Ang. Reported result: 38.32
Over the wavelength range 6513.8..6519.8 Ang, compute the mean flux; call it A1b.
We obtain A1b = 37.8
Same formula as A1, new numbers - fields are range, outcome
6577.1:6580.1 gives 36.48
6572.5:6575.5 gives 32.49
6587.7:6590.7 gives 37.26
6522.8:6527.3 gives 37.49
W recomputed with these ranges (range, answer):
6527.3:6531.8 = 38.65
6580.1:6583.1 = 35.5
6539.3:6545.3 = 39.04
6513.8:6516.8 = 36.98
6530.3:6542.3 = 38.24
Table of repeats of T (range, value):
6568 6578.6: 37.97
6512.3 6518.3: 38.72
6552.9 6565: 41.23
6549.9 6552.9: 37.46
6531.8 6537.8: 40.22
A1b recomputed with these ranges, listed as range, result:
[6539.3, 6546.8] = 39.7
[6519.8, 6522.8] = 38.1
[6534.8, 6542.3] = 40.1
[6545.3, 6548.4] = 37.4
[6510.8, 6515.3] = 37.4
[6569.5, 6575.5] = 35.7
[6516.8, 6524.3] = 38.3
